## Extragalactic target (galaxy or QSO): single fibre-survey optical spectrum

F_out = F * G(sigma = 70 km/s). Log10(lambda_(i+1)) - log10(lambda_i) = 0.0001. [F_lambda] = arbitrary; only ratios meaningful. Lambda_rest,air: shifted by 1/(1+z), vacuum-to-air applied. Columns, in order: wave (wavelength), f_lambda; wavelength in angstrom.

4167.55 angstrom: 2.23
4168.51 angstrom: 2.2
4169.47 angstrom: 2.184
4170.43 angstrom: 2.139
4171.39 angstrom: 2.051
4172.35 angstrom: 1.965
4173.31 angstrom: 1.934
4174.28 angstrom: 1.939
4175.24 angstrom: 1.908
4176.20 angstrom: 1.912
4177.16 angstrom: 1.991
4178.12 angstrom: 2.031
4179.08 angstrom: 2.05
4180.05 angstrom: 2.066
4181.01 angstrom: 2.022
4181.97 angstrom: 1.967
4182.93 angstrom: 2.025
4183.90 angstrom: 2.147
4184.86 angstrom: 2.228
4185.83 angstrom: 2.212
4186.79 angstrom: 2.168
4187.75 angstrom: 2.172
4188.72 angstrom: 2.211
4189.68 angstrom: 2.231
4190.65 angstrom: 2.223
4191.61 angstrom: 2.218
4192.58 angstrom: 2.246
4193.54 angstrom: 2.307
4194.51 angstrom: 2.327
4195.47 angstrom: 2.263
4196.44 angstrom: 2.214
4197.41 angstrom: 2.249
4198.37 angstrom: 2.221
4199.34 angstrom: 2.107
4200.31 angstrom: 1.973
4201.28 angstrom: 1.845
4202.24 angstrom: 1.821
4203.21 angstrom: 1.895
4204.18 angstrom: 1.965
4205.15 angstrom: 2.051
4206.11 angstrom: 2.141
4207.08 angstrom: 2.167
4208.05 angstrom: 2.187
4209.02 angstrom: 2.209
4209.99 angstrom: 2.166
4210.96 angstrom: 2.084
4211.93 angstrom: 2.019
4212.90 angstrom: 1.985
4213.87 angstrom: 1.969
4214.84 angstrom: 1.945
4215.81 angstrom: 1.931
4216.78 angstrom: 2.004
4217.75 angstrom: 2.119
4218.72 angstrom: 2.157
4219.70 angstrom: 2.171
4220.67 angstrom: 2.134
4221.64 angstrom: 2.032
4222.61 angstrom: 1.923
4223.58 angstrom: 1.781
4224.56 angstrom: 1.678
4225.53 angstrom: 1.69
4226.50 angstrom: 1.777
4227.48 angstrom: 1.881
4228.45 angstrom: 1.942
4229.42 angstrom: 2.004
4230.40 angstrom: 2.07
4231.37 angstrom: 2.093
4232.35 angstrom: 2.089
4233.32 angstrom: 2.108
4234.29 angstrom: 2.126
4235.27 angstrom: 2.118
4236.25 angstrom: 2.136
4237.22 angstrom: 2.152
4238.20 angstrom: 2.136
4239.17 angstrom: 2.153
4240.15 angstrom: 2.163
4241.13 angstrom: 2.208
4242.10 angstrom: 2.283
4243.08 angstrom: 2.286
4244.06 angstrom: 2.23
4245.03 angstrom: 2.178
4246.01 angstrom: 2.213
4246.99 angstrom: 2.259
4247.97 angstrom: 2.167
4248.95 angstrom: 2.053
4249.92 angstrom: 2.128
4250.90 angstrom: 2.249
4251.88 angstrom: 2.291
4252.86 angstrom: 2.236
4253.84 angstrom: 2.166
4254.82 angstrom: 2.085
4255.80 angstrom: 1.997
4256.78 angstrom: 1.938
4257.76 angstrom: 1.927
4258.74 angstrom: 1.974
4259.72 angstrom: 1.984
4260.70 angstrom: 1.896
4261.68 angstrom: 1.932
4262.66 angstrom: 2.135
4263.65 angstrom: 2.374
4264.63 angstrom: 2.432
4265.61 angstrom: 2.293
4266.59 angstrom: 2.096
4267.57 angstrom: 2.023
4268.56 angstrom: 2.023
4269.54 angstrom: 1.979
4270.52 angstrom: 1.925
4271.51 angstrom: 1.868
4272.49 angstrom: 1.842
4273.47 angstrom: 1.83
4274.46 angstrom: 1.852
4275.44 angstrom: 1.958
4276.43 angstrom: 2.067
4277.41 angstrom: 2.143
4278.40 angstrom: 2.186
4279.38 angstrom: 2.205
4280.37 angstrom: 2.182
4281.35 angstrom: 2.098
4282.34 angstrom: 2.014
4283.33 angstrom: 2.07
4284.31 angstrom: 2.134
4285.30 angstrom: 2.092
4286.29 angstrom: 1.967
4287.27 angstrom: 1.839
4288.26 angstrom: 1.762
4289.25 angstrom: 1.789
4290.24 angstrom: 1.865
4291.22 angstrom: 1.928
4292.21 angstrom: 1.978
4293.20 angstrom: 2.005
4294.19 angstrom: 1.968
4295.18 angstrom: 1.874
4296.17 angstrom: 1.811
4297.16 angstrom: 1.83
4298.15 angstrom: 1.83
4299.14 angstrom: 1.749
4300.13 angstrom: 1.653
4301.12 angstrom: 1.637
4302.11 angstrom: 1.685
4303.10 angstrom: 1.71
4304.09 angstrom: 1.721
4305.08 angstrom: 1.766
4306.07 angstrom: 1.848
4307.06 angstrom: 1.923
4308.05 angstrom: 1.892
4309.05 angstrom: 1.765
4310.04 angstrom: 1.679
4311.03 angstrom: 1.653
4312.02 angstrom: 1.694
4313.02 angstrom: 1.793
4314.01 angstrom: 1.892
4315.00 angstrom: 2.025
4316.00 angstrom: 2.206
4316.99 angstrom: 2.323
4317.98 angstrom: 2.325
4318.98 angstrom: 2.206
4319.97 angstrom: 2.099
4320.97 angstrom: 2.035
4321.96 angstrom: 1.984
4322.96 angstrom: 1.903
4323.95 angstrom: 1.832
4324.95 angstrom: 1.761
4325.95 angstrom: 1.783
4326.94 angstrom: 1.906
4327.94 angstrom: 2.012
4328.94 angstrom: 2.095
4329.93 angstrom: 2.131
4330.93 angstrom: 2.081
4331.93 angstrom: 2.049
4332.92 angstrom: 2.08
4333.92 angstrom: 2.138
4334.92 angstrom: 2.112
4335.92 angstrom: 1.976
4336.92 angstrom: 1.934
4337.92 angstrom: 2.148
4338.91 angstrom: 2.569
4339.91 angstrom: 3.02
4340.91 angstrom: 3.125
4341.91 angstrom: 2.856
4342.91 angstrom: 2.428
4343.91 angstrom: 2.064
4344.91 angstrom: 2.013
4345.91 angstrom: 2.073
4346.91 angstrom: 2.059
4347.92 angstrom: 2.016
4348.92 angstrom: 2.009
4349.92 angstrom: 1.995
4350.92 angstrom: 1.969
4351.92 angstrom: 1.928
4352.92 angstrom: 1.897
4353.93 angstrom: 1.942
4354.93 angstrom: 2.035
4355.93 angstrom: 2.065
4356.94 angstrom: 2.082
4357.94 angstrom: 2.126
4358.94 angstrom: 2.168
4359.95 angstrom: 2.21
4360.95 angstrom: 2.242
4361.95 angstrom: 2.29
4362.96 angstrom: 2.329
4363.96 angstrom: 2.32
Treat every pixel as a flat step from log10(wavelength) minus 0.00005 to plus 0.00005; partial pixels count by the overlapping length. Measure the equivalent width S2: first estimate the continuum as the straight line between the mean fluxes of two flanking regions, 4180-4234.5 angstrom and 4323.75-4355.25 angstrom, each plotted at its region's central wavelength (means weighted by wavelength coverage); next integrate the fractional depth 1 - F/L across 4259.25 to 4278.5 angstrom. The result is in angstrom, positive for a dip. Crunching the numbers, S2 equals 0.5 angstrom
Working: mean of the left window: 2.07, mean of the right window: 2.13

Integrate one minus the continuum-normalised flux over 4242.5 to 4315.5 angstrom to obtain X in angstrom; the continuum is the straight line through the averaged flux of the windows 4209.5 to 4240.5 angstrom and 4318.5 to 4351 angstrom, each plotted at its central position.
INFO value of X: 3.4 angstrom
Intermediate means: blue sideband 2.02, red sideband 2.14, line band 1.98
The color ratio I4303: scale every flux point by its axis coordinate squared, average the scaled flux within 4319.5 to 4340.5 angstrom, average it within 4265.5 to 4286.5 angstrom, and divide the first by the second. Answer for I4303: 1.1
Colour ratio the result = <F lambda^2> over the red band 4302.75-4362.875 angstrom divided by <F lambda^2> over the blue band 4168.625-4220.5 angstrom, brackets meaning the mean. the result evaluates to 1.05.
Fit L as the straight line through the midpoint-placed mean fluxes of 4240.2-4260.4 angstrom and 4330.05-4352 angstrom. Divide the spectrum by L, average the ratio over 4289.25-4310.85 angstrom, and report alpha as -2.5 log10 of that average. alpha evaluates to 0.20 mag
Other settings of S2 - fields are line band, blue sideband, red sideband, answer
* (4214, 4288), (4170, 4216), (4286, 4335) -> -2.4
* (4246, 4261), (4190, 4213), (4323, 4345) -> 0.4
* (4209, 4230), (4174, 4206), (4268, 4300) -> 0.8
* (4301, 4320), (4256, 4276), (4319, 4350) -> 1.9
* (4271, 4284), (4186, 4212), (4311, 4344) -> 0.7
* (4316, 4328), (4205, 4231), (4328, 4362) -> 0.7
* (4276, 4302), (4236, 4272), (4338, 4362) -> 2.5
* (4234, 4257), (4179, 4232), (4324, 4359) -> -0.9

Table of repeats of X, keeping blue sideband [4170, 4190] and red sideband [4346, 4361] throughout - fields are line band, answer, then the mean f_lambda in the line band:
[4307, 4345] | -0.9 angstrom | 2.09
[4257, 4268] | -0.2 angstrom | 2.09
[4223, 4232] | 0.8 angstrom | 1.88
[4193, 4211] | -0.5 angstrom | 2.12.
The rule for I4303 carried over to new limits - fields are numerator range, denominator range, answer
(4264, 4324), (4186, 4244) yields 0.97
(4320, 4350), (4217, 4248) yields 1.08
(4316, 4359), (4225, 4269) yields 1.05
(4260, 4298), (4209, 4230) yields 1.04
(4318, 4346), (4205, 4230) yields 1.14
